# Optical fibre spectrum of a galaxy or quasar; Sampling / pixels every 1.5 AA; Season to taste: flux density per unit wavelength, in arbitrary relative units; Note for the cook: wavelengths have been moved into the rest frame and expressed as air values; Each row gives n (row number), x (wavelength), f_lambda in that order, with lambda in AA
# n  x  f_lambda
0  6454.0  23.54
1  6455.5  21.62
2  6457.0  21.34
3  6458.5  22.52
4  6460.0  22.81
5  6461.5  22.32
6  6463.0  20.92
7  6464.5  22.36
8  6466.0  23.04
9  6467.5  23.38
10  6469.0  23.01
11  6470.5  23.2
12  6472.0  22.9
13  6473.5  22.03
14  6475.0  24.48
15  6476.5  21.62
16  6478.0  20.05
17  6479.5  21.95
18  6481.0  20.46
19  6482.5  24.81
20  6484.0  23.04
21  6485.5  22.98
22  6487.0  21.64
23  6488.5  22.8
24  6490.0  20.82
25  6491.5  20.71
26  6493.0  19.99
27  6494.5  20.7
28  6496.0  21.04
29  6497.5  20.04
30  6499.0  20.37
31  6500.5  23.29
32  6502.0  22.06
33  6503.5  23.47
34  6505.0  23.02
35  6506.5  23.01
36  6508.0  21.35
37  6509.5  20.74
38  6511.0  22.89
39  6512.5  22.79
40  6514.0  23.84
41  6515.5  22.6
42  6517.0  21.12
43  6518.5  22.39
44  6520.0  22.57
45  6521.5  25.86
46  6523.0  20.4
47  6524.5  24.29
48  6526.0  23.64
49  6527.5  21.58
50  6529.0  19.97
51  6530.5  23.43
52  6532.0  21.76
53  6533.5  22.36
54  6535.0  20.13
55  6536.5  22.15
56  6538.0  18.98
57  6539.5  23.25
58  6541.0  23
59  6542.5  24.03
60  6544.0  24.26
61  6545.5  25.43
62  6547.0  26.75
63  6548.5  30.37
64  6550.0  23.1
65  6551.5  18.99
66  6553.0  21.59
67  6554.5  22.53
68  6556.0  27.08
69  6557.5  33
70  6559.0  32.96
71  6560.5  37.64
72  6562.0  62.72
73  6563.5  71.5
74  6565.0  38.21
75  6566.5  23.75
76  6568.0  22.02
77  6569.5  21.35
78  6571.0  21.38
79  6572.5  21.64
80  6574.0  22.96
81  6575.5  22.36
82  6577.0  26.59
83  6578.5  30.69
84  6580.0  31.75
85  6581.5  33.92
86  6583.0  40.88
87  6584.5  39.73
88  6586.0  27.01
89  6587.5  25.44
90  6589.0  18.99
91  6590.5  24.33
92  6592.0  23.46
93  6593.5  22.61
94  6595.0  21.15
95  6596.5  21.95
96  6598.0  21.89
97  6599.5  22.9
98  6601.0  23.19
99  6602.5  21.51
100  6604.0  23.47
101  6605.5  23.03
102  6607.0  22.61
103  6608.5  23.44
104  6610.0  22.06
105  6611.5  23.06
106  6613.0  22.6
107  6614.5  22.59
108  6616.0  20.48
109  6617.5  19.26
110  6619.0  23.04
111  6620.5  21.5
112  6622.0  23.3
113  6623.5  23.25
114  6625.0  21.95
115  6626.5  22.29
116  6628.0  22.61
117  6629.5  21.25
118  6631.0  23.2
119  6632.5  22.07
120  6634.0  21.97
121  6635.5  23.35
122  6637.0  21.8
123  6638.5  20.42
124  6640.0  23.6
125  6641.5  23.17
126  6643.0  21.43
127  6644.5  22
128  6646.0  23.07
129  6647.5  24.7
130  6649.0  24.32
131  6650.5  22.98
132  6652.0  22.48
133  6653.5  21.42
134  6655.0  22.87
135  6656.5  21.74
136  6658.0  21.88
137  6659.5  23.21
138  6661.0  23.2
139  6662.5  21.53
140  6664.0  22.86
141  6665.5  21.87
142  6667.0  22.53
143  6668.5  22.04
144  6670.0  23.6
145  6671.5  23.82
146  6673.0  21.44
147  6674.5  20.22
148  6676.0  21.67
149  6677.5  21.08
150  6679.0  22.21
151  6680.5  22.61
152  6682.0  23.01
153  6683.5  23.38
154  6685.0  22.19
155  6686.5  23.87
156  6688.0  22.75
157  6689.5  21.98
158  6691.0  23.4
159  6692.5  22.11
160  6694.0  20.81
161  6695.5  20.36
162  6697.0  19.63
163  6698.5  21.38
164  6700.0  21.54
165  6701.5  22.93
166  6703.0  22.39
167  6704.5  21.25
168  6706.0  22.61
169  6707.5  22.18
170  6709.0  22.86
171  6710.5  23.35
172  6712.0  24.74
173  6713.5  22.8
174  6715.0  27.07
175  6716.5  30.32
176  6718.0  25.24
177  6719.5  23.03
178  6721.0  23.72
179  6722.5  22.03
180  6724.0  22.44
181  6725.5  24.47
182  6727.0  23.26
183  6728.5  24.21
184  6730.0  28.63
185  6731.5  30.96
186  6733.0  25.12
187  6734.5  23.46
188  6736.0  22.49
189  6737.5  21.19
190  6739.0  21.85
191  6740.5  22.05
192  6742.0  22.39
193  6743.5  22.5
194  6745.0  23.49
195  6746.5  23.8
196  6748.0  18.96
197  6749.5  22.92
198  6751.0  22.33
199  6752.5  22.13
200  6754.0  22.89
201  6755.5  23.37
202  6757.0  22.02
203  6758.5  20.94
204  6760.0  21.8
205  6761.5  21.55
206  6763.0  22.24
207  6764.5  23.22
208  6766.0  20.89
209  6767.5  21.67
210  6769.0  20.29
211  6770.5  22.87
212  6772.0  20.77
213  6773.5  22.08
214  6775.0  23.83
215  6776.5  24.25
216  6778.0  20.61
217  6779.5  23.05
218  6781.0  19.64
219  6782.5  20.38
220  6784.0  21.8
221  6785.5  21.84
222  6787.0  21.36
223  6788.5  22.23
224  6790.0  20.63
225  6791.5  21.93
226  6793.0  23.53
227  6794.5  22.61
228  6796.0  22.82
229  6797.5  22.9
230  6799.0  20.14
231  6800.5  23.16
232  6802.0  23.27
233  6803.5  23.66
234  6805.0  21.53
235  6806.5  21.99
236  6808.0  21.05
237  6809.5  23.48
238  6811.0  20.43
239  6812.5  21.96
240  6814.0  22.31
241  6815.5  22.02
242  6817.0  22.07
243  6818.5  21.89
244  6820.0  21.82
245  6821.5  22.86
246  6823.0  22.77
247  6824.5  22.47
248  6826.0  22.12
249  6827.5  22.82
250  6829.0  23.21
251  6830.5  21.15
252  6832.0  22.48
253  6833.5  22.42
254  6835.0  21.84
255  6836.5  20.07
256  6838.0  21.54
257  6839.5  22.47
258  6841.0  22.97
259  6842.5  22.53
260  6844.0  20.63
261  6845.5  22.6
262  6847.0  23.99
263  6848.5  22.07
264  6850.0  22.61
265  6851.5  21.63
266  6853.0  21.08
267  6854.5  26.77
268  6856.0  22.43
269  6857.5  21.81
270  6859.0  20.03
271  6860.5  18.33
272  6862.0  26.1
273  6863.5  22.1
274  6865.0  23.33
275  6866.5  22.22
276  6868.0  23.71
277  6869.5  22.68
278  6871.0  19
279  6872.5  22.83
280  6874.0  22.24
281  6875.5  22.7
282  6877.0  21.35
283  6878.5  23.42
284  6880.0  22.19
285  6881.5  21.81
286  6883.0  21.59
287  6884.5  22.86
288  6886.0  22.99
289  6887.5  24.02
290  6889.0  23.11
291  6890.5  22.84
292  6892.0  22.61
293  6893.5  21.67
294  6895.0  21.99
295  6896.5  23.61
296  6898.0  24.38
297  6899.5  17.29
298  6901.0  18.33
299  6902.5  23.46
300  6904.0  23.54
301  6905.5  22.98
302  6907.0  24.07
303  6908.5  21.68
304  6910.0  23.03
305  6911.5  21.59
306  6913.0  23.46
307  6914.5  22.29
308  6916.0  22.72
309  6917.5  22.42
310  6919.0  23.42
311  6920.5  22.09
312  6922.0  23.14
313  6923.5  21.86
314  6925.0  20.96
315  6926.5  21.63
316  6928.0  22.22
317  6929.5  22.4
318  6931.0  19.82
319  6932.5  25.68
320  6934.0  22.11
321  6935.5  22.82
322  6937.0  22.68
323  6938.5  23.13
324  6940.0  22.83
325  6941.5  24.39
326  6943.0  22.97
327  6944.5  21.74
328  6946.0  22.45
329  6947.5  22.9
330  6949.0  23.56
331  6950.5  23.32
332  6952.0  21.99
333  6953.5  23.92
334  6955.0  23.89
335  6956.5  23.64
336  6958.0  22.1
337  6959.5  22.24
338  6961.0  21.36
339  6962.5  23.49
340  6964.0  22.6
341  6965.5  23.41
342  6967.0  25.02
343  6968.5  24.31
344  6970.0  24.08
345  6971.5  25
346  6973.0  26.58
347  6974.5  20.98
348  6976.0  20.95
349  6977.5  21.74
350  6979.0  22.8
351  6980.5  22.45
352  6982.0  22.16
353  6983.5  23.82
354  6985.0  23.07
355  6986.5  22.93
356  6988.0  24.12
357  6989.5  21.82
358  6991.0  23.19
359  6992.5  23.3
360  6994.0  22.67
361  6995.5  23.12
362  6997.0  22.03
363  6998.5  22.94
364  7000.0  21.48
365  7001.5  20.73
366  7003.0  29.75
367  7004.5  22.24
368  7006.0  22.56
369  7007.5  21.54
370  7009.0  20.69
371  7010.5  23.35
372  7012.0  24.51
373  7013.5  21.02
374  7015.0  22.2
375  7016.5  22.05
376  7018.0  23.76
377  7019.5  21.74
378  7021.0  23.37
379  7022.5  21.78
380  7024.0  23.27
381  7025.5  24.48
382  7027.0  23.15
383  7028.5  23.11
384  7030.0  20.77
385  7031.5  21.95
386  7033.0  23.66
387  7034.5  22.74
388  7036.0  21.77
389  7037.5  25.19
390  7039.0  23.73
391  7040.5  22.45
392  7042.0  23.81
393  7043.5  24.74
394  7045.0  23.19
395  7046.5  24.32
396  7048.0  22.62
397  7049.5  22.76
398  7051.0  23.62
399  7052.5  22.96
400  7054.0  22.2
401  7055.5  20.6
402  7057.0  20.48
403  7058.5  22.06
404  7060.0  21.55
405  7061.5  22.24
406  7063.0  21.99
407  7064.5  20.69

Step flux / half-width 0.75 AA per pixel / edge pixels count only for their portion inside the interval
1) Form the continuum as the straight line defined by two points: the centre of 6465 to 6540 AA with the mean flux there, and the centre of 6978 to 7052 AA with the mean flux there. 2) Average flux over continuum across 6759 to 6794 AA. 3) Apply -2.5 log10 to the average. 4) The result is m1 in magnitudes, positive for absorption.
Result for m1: 0.036 mag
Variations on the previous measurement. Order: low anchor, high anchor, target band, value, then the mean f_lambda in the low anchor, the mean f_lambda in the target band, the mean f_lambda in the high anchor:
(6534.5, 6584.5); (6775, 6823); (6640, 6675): 0.16 mag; 28.9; 22.6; 22.1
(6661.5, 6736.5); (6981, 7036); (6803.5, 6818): 0.05 mag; 23.1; 22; 22.8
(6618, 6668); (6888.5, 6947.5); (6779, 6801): 0.03 mag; 22.5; 21.8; 22.4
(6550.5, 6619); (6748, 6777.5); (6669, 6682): 0.11 mag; 27.1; 22.1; 22.1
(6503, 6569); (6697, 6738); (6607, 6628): 0.13 mag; 26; 22.2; 23.9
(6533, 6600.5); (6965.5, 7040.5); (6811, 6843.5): 0.12 mag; 27.5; 22.1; 23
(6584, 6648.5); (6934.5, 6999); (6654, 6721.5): 0.01 mag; 22.9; 22.7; 23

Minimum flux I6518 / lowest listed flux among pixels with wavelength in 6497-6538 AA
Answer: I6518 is 18.98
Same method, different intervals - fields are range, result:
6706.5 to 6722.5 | 22.03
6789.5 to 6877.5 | 18.33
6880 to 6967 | 17.29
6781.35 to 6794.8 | 20.38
